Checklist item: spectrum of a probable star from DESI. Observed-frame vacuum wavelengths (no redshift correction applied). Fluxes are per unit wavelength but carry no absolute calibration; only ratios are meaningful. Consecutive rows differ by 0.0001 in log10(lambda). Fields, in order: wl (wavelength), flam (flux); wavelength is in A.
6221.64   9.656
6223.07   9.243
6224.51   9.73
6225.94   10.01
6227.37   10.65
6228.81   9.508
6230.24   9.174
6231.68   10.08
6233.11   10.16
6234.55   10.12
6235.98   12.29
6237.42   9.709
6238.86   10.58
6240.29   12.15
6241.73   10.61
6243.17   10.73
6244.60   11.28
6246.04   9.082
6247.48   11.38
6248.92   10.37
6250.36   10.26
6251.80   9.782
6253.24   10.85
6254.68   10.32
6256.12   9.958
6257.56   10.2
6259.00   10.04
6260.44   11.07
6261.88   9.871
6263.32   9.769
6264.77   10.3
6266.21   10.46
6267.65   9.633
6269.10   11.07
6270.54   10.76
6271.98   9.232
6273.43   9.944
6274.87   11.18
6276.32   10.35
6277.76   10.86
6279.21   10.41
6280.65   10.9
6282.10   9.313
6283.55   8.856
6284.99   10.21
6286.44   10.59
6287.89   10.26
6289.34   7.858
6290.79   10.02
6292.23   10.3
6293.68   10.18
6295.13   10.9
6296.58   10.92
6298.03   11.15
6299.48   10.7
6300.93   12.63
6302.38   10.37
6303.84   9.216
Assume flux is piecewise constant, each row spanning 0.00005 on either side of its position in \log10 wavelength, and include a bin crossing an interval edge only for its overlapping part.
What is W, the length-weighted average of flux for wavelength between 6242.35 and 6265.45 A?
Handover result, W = 10.3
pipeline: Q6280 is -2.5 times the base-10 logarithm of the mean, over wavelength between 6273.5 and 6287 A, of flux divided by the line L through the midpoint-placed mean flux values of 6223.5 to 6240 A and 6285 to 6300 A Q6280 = 0.00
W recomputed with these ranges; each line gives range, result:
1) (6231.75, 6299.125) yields 10.4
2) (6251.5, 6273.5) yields 10.2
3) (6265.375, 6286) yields 10.2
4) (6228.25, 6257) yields 10.4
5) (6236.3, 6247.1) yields 10.7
